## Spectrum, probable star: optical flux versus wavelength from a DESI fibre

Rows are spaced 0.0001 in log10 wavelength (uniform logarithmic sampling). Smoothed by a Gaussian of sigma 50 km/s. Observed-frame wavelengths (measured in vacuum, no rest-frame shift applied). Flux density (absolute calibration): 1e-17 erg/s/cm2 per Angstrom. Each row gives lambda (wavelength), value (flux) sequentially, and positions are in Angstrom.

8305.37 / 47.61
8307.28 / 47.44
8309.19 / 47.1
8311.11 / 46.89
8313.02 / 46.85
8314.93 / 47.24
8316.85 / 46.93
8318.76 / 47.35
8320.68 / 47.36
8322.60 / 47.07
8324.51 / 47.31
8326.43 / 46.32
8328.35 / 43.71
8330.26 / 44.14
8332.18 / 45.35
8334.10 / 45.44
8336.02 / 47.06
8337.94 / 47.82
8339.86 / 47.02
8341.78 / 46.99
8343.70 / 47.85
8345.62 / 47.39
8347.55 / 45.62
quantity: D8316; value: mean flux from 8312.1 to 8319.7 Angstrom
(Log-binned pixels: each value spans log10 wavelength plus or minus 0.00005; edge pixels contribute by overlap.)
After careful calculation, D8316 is 47.1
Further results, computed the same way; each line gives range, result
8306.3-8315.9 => 47.1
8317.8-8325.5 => 47.3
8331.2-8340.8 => 46.5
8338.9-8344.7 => 47.3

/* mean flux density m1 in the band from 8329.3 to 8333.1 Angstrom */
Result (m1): 44.8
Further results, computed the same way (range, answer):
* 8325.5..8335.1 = 45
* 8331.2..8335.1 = 45.4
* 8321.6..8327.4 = 46.9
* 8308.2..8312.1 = 47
